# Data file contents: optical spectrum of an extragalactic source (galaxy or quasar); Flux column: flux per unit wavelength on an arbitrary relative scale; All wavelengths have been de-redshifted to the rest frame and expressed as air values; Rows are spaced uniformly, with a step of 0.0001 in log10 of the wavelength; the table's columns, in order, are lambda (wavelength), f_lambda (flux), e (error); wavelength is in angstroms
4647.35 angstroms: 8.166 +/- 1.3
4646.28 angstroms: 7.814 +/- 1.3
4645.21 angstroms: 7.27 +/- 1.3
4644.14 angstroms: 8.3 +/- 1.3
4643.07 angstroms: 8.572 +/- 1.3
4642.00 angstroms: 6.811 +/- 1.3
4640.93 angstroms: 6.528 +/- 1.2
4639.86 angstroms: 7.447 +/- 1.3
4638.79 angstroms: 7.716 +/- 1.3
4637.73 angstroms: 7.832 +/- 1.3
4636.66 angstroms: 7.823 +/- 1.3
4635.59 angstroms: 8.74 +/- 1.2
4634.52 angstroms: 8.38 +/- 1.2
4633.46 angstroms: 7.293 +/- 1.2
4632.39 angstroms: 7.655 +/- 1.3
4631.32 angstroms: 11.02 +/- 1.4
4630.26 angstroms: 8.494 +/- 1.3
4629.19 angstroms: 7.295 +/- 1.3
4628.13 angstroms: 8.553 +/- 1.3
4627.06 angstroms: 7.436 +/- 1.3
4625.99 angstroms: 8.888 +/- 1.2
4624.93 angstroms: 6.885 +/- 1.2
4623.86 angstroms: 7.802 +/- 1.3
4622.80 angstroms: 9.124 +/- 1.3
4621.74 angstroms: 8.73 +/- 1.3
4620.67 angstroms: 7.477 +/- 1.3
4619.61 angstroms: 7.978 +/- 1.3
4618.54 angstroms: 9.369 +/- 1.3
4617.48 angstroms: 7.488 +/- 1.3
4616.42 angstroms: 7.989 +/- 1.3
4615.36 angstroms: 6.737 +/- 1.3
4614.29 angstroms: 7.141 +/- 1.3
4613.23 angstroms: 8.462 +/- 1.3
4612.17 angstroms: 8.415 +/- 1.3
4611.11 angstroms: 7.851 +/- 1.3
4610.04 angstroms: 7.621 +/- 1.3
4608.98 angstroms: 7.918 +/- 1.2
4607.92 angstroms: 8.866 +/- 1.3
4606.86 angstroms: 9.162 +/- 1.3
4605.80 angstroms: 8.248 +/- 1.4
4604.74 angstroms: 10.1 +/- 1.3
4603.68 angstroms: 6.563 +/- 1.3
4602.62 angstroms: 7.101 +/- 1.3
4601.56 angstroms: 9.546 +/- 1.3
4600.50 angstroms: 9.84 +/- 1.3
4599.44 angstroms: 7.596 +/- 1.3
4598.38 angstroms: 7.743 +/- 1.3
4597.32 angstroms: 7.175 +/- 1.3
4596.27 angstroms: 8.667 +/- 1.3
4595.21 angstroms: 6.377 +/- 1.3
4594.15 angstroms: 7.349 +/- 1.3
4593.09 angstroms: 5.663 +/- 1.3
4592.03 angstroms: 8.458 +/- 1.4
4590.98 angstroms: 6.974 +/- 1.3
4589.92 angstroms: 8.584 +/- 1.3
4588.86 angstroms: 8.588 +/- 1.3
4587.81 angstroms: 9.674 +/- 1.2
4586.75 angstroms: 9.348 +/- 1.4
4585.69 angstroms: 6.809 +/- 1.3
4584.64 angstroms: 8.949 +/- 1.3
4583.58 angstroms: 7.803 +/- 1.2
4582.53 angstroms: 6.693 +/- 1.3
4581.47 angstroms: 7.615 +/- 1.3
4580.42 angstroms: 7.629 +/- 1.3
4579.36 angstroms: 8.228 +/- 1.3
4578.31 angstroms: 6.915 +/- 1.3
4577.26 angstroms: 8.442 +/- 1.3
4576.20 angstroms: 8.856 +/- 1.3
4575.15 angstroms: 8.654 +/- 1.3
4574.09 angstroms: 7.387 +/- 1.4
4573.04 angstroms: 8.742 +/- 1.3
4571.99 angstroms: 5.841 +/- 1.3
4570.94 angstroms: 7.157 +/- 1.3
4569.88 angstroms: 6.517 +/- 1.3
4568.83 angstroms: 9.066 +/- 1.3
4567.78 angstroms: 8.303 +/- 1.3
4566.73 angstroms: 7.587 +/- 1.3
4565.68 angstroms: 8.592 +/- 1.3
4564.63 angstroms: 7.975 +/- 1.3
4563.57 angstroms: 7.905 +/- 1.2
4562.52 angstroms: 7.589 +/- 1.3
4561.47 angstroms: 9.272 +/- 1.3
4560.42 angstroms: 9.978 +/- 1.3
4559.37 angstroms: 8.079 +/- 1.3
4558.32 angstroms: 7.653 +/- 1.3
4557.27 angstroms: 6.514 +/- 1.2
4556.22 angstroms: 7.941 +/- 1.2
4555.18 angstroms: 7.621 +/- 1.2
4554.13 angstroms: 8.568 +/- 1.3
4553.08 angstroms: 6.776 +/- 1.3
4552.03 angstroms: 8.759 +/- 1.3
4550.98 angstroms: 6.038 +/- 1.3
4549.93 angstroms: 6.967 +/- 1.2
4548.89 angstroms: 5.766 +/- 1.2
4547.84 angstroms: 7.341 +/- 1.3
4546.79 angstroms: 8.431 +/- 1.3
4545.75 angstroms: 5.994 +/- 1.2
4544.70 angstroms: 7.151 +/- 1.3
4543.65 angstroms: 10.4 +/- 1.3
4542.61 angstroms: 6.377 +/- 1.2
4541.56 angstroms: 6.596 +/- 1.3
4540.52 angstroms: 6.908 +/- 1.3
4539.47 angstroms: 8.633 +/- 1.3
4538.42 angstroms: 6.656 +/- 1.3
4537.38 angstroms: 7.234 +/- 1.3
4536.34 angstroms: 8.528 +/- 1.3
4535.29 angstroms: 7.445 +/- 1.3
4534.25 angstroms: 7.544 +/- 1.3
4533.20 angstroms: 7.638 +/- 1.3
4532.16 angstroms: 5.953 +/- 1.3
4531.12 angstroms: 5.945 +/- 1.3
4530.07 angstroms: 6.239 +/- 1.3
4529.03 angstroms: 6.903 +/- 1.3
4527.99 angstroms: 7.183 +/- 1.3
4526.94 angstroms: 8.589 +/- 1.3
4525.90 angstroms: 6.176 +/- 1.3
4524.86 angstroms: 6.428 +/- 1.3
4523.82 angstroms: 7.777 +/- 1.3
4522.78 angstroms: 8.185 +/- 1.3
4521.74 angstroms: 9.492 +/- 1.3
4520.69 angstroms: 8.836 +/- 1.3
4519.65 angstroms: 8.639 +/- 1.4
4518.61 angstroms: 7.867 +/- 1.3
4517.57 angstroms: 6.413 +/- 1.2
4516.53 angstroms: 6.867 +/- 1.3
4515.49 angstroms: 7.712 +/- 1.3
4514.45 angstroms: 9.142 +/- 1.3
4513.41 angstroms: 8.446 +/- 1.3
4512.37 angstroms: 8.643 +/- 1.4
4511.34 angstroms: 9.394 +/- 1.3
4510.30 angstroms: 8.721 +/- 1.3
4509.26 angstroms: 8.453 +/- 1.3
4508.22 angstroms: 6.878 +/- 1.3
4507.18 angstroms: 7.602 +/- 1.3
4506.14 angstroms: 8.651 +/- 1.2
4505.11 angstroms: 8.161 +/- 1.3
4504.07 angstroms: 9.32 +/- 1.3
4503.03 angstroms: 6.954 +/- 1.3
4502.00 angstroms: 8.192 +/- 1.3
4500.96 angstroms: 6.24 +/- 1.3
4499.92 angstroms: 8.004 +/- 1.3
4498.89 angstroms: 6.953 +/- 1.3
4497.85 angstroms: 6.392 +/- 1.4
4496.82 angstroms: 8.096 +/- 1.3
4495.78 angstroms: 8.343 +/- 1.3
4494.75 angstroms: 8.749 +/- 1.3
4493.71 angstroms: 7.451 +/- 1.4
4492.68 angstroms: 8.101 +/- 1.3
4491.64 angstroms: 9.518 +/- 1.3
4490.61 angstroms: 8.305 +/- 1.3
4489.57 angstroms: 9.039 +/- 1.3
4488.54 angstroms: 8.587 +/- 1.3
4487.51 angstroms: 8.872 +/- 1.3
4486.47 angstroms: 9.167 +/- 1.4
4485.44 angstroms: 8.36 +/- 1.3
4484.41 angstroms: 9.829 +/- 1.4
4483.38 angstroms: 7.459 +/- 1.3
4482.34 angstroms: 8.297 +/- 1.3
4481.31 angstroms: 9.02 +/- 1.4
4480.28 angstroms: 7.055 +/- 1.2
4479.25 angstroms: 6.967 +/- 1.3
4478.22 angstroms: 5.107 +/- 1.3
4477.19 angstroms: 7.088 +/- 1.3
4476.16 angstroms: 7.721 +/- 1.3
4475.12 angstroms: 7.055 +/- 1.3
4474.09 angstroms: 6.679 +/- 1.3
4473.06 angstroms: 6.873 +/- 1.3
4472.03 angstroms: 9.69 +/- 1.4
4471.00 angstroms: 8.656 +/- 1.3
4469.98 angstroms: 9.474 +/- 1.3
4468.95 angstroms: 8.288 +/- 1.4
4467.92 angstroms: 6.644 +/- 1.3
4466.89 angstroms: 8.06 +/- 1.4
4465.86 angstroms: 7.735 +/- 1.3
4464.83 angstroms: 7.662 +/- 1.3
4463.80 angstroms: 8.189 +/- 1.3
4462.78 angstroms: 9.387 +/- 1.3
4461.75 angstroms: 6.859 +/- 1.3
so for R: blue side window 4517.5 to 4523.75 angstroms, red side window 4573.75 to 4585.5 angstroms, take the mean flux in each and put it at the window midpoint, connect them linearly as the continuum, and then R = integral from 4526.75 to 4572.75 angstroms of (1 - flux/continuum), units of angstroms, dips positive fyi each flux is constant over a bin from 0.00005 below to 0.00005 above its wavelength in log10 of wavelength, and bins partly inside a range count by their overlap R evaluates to 3.5 angstroms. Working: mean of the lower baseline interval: 8.33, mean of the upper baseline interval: 7.9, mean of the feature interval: 7.5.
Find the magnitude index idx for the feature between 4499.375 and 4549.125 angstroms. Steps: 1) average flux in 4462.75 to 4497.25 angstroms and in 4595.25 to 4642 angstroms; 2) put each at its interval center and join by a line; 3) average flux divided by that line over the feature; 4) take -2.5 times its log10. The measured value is 0.06 mag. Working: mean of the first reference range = 8.09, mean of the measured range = 7.65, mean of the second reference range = 8.08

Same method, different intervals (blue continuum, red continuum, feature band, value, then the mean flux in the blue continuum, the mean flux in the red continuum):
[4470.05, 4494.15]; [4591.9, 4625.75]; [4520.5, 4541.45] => 0.09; 8.07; 7.99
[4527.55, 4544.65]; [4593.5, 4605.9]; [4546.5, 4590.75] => -0.03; 7.26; 7.99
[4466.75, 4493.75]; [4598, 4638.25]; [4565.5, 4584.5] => 0.05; 8.06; 8.19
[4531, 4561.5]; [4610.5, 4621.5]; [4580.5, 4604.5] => -0.02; 7.48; 7.91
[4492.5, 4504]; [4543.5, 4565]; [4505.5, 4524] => -0.08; 7.64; 7.7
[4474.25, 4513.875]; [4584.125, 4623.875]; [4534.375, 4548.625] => 0.08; 8.02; 8.1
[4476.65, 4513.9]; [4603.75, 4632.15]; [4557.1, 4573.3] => 0.03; 8.07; 8.24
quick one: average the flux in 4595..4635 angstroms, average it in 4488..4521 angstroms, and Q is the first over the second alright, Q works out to 1.0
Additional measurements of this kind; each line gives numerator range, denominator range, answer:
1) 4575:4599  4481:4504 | 0.96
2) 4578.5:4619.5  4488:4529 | 1.00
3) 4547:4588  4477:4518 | 0.97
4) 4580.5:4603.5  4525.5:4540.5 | 1.10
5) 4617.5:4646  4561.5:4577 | 1.02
